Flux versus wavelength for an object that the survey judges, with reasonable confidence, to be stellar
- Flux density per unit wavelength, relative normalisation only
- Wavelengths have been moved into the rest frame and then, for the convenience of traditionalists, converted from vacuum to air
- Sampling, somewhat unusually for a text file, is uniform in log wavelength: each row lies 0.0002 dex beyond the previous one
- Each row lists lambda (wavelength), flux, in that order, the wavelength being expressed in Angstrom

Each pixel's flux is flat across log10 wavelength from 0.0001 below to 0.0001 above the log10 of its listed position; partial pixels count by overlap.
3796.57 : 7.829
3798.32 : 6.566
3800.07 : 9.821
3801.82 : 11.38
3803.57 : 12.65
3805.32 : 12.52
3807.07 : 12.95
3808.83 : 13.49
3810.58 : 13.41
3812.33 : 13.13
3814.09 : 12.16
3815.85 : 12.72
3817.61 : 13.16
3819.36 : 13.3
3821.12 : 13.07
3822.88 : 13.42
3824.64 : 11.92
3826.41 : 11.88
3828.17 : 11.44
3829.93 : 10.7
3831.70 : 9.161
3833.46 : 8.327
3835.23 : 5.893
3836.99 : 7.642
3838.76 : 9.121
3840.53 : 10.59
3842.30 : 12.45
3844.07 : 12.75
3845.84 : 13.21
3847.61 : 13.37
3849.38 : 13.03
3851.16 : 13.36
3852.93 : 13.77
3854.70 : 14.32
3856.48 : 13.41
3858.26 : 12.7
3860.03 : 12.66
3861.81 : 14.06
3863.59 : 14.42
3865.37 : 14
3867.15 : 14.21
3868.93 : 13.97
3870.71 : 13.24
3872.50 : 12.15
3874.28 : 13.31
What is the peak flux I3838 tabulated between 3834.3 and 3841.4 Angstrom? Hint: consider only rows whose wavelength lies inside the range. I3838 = 10.59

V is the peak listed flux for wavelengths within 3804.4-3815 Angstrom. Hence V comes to 13.49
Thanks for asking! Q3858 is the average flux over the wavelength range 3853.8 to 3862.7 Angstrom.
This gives 13.4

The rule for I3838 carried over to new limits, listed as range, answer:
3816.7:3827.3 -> 13.42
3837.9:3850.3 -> 13.37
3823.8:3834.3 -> 11.92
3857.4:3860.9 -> 12.7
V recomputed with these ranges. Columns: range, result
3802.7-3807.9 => 12.95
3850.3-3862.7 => 14.32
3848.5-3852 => 13.36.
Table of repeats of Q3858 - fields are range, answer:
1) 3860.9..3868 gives 14.2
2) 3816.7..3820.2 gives 13.2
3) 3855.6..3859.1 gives 13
